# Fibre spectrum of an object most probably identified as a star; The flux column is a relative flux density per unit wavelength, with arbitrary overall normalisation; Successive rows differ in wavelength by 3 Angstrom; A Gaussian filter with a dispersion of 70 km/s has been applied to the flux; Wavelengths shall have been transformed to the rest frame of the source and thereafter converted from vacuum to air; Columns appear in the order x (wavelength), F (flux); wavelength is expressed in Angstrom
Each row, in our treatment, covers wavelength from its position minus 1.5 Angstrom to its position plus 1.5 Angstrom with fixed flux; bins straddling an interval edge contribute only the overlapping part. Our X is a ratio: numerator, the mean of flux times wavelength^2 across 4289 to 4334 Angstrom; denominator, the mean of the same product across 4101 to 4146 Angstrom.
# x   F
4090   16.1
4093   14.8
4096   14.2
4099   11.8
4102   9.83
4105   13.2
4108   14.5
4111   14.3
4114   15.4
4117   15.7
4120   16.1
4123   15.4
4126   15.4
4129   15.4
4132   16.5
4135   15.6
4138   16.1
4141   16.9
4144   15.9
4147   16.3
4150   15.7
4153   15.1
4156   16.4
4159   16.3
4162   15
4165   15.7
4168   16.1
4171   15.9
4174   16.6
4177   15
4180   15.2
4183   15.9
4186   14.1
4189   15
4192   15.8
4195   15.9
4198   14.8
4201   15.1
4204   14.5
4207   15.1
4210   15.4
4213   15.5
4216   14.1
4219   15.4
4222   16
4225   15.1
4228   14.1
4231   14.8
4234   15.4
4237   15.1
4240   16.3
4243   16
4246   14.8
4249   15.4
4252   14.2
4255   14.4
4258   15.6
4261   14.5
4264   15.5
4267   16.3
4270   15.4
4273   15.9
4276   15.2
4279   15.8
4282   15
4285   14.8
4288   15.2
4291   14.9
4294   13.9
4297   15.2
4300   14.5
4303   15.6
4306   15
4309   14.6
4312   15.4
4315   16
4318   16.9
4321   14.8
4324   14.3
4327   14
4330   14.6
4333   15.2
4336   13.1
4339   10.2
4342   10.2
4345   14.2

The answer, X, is 1.1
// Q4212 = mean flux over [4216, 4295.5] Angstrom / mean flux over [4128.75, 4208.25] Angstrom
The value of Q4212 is 0.97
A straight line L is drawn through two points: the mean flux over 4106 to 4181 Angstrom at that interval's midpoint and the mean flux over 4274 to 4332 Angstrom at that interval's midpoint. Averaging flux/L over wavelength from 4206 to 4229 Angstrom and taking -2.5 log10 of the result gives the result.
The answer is 0.02 mag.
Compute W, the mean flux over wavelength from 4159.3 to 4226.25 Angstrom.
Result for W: 15.3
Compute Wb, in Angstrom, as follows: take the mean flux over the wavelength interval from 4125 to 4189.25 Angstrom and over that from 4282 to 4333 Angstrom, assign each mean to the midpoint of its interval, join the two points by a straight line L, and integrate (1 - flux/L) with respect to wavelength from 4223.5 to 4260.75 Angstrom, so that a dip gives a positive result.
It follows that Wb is 0.6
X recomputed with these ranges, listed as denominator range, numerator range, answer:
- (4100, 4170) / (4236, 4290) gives 1.06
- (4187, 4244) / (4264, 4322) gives 1.04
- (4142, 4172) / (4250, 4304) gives 1.01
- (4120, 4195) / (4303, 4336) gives 1.03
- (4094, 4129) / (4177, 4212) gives 1.11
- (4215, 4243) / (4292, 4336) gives 1.02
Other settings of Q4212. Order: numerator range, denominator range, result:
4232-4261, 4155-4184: 0.96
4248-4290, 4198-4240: 1.01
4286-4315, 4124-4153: 0.94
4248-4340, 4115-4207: 0.95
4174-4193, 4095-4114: 1.16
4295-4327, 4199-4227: 1.00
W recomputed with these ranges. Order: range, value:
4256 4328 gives 15.2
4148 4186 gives 15.7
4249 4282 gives 15.3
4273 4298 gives 15.1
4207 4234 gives 15.1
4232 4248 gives 15.5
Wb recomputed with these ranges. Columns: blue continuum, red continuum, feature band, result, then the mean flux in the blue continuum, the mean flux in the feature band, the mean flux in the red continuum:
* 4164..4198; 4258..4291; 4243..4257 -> 0.5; 15.5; 14.9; 15.3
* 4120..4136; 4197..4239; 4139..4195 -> -1.1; 15.7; 15.7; 15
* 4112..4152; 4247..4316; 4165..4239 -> 1.2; 15.8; 15.3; 15.1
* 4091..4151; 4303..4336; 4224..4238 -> 0.1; 15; 14.9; 15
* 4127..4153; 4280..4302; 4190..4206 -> 0.3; 16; 15.2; 14.8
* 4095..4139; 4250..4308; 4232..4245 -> -0.6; 14.6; 15.6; 15.1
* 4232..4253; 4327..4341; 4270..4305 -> -2.0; 15.3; 15.1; 13.2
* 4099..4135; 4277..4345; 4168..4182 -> -1.1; 14.6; 15.7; 14.5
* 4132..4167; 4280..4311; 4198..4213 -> 0.5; 15.9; 15.1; 14.9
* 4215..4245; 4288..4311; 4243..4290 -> -0.6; 15.2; 15.2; 14.9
